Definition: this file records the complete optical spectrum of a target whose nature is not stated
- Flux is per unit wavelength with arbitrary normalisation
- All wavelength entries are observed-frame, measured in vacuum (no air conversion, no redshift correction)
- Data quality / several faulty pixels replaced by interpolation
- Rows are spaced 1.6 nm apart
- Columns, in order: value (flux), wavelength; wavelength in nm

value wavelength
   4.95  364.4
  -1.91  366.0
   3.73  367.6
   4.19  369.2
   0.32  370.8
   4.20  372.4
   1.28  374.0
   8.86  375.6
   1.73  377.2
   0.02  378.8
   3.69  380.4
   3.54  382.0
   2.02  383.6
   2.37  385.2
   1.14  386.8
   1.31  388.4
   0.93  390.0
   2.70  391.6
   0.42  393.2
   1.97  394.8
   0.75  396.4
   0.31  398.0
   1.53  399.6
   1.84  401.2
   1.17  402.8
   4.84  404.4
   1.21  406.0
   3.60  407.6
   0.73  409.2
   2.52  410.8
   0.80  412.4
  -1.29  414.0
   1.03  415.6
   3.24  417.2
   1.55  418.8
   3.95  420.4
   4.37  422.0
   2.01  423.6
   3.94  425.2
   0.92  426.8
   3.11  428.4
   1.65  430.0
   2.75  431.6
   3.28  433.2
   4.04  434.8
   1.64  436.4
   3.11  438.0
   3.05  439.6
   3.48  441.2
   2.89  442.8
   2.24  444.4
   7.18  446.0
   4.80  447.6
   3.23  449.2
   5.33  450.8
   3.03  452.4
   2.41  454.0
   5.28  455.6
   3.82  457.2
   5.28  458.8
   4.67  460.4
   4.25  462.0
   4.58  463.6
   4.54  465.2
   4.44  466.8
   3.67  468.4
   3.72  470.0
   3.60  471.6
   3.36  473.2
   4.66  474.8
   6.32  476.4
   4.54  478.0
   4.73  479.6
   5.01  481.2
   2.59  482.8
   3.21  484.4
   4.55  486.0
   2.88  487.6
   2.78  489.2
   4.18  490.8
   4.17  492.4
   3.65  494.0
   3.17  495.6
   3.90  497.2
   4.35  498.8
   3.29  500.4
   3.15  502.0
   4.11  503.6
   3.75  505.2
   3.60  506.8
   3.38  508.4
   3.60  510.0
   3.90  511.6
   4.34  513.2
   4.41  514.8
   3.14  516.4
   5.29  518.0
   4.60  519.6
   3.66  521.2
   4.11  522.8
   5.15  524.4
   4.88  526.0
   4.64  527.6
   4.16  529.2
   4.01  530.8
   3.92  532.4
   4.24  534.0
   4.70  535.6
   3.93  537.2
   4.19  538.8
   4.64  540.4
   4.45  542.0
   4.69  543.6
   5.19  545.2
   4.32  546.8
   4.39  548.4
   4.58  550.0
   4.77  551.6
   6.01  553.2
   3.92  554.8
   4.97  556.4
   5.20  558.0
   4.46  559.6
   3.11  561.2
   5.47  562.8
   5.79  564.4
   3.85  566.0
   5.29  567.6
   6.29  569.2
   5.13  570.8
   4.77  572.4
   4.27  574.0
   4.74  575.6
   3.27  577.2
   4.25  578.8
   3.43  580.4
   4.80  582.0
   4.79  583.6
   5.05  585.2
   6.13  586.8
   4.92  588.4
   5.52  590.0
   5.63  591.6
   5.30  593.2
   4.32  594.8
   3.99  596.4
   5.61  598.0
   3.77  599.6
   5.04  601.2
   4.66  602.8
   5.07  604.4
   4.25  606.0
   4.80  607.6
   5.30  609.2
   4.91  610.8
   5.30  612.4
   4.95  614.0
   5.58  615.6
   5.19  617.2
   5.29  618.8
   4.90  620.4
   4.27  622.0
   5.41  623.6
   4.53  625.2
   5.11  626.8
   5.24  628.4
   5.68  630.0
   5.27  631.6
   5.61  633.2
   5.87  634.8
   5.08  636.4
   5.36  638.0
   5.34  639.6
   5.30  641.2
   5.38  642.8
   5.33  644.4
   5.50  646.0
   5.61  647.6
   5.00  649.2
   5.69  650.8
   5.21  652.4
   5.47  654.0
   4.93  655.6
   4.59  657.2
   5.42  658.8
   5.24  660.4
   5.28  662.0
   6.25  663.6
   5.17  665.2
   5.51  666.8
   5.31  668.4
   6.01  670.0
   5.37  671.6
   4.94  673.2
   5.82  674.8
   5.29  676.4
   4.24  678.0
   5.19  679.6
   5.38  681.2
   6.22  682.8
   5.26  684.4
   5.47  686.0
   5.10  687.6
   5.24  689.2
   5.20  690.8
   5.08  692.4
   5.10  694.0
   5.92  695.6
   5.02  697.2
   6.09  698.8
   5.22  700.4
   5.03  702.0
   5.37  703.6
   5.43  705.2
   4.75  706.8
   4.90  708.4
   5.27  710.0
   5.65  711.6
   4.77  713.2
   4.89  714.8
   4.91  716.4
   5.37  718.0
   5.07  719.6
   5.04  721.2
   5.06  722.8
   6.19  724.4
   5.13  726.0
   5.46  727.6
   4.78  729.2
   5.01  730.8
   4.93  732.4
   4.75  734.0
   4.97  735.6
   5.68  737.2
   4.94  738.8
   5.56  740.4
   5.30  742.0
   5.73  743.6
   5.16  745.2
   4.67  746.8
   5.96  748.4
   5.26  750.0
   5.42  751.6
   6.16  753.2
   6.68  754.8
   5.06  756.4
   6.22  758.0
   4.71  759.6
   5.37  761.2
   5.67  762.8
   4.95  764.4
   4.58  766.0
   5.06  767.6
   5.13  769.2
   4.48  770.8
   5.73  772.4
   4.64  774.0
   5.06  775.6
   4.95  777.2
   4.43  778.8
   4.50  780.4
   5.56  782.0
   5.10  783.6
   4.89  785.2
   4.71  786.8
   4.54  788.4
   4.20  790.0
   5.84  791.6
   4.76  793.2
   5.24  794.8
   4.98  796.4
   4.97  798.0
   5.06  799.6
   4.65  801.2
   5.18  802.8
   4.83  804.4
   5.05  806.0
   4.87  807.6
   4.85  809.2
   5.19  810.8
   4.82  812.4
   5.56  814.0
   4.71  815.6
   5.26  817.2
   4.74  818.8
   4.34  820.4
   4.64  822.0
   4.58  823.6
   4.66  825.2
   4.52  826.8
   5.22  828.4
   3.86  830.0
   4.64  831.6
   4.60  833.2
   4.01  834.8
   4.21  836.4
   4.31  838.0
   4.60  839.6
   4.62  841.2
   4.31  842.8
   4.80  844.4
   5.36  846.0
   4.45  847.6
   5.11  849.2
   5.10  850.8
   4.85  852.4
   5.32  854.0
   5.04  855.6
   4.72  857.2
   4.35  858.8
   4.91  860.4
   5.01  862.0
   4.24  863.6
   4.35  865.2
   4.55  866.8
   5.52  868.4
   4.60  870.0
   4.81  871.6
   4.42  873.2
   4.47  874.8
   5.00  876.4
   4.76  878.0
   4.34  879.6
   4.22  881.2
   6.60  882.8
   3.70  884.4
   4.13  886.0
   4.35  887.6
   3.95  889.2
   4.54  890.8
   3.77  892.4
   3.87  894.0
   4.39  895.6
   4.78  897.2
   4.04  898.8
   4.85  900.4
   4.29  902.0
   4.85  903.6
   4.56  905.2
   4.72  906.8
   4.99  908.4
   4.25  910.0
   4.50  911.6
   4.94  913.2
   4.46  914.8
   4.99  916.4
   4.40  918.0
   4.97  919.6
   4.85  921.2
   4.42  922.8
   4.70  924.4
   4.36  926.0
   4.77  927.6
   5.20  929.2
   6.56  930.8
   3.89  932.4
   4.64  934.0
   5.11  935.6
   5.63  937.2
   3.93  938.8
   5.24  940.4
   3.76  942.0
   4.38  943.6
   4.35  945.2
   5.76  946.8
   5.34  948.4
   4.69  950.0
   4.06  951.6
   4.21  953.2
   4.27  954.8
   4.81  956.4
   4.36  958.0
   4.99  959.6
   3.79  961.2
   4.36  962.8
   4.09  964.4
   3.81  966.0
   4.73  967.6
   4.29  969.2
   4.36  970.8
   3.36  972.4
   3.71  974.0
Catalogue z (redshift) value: 0.151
